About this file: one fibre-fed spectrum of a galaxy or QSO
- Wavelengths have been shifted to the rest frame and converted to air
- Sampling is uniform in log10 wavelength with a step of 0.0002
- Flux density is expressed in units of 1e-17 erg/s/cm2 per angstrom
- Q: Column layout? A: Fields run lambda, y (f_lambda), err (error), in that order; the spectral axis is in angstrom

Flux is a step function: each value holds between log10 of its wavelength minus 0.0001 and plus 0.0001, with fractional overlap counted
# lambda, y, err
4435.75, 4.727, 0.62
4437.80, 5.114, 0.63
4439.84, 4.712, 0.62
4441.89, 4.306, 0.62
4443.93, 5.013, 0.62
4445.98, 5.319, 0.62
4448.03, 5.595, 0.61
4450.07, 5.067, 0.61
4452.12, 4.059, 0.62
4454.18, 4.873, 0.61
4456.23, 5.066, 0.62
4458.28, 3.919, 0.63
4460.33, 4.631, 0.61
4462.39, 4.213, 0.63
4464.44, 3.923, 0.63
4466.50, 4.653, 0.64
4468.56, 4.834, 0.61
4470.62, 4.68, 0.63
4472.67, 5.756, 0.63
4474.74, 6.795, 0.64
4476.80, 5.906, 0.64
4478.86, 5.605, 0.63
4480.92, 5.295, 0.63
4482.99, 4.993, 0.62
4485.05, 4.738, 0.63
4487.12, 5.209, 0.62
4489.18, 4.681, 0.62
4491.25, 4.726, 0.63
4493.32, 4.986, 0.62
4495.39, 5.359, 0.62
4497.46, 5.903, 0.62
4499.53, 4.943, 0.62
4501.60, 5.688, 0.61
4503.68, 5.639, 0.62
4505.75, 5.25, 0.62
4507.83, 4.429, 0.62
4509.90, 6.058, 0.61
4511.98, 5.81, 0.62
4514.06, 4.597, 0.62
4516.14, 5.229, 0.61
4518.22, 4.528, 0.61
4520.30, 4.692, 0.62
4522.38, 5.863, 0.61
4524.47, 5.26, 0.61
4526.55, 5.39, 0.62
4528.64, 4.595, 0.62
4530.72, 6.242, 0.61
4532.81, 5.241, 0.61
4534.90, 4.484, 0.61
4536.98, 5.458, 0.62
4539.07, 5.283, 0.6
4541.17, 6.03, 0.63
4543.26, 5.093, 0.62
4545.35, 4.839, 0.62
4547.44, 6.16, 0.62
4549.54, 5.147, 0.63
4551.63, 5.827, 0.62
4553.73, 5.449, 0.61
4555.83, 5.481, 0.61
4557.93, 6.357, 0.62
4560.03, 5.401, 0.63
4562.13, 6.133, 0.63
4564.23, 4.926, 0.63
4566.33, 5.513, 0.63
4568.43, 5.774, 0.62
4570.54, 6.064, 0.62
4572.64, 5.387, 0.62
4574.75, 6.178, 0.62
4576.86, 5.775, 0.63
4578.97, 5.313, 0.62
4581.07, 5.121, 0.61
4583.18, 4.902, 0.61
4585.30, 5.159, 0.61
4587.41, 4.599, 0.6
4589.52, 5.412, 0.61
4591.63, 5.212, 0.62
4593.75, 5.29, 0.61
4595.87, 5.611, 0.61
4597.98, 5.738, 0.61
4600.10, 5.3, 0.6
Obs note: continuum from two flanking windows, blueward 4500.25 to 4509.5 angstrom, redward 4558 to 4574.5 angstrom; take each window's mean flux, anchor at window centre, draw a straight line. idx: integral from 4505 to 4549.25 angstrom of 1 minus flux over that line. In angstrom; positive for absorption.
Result 1.4 angstrom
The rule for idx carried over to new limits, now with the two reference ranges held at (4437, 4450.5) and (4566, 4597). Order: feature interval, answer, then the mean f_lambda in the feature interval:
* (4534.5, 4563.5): -1.1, 5.53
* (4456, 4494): 1.0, 4.98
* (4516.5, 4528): 0.3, 5.13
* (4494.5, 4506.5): -0.7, 5.47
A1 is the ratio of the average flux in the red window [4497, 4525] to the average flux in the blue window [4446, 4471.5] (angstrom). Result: 1.13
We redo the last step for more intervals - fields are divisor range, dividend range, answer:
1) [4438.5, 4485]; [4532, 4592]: 1.10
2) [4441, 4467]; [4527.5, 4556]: 1.15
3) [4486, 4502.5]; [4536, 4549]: 1.05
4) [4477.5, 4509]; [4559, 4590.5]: 1.05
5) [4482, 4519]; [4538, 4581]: 1.08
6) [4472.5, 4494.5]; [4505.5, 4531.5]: 0.98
